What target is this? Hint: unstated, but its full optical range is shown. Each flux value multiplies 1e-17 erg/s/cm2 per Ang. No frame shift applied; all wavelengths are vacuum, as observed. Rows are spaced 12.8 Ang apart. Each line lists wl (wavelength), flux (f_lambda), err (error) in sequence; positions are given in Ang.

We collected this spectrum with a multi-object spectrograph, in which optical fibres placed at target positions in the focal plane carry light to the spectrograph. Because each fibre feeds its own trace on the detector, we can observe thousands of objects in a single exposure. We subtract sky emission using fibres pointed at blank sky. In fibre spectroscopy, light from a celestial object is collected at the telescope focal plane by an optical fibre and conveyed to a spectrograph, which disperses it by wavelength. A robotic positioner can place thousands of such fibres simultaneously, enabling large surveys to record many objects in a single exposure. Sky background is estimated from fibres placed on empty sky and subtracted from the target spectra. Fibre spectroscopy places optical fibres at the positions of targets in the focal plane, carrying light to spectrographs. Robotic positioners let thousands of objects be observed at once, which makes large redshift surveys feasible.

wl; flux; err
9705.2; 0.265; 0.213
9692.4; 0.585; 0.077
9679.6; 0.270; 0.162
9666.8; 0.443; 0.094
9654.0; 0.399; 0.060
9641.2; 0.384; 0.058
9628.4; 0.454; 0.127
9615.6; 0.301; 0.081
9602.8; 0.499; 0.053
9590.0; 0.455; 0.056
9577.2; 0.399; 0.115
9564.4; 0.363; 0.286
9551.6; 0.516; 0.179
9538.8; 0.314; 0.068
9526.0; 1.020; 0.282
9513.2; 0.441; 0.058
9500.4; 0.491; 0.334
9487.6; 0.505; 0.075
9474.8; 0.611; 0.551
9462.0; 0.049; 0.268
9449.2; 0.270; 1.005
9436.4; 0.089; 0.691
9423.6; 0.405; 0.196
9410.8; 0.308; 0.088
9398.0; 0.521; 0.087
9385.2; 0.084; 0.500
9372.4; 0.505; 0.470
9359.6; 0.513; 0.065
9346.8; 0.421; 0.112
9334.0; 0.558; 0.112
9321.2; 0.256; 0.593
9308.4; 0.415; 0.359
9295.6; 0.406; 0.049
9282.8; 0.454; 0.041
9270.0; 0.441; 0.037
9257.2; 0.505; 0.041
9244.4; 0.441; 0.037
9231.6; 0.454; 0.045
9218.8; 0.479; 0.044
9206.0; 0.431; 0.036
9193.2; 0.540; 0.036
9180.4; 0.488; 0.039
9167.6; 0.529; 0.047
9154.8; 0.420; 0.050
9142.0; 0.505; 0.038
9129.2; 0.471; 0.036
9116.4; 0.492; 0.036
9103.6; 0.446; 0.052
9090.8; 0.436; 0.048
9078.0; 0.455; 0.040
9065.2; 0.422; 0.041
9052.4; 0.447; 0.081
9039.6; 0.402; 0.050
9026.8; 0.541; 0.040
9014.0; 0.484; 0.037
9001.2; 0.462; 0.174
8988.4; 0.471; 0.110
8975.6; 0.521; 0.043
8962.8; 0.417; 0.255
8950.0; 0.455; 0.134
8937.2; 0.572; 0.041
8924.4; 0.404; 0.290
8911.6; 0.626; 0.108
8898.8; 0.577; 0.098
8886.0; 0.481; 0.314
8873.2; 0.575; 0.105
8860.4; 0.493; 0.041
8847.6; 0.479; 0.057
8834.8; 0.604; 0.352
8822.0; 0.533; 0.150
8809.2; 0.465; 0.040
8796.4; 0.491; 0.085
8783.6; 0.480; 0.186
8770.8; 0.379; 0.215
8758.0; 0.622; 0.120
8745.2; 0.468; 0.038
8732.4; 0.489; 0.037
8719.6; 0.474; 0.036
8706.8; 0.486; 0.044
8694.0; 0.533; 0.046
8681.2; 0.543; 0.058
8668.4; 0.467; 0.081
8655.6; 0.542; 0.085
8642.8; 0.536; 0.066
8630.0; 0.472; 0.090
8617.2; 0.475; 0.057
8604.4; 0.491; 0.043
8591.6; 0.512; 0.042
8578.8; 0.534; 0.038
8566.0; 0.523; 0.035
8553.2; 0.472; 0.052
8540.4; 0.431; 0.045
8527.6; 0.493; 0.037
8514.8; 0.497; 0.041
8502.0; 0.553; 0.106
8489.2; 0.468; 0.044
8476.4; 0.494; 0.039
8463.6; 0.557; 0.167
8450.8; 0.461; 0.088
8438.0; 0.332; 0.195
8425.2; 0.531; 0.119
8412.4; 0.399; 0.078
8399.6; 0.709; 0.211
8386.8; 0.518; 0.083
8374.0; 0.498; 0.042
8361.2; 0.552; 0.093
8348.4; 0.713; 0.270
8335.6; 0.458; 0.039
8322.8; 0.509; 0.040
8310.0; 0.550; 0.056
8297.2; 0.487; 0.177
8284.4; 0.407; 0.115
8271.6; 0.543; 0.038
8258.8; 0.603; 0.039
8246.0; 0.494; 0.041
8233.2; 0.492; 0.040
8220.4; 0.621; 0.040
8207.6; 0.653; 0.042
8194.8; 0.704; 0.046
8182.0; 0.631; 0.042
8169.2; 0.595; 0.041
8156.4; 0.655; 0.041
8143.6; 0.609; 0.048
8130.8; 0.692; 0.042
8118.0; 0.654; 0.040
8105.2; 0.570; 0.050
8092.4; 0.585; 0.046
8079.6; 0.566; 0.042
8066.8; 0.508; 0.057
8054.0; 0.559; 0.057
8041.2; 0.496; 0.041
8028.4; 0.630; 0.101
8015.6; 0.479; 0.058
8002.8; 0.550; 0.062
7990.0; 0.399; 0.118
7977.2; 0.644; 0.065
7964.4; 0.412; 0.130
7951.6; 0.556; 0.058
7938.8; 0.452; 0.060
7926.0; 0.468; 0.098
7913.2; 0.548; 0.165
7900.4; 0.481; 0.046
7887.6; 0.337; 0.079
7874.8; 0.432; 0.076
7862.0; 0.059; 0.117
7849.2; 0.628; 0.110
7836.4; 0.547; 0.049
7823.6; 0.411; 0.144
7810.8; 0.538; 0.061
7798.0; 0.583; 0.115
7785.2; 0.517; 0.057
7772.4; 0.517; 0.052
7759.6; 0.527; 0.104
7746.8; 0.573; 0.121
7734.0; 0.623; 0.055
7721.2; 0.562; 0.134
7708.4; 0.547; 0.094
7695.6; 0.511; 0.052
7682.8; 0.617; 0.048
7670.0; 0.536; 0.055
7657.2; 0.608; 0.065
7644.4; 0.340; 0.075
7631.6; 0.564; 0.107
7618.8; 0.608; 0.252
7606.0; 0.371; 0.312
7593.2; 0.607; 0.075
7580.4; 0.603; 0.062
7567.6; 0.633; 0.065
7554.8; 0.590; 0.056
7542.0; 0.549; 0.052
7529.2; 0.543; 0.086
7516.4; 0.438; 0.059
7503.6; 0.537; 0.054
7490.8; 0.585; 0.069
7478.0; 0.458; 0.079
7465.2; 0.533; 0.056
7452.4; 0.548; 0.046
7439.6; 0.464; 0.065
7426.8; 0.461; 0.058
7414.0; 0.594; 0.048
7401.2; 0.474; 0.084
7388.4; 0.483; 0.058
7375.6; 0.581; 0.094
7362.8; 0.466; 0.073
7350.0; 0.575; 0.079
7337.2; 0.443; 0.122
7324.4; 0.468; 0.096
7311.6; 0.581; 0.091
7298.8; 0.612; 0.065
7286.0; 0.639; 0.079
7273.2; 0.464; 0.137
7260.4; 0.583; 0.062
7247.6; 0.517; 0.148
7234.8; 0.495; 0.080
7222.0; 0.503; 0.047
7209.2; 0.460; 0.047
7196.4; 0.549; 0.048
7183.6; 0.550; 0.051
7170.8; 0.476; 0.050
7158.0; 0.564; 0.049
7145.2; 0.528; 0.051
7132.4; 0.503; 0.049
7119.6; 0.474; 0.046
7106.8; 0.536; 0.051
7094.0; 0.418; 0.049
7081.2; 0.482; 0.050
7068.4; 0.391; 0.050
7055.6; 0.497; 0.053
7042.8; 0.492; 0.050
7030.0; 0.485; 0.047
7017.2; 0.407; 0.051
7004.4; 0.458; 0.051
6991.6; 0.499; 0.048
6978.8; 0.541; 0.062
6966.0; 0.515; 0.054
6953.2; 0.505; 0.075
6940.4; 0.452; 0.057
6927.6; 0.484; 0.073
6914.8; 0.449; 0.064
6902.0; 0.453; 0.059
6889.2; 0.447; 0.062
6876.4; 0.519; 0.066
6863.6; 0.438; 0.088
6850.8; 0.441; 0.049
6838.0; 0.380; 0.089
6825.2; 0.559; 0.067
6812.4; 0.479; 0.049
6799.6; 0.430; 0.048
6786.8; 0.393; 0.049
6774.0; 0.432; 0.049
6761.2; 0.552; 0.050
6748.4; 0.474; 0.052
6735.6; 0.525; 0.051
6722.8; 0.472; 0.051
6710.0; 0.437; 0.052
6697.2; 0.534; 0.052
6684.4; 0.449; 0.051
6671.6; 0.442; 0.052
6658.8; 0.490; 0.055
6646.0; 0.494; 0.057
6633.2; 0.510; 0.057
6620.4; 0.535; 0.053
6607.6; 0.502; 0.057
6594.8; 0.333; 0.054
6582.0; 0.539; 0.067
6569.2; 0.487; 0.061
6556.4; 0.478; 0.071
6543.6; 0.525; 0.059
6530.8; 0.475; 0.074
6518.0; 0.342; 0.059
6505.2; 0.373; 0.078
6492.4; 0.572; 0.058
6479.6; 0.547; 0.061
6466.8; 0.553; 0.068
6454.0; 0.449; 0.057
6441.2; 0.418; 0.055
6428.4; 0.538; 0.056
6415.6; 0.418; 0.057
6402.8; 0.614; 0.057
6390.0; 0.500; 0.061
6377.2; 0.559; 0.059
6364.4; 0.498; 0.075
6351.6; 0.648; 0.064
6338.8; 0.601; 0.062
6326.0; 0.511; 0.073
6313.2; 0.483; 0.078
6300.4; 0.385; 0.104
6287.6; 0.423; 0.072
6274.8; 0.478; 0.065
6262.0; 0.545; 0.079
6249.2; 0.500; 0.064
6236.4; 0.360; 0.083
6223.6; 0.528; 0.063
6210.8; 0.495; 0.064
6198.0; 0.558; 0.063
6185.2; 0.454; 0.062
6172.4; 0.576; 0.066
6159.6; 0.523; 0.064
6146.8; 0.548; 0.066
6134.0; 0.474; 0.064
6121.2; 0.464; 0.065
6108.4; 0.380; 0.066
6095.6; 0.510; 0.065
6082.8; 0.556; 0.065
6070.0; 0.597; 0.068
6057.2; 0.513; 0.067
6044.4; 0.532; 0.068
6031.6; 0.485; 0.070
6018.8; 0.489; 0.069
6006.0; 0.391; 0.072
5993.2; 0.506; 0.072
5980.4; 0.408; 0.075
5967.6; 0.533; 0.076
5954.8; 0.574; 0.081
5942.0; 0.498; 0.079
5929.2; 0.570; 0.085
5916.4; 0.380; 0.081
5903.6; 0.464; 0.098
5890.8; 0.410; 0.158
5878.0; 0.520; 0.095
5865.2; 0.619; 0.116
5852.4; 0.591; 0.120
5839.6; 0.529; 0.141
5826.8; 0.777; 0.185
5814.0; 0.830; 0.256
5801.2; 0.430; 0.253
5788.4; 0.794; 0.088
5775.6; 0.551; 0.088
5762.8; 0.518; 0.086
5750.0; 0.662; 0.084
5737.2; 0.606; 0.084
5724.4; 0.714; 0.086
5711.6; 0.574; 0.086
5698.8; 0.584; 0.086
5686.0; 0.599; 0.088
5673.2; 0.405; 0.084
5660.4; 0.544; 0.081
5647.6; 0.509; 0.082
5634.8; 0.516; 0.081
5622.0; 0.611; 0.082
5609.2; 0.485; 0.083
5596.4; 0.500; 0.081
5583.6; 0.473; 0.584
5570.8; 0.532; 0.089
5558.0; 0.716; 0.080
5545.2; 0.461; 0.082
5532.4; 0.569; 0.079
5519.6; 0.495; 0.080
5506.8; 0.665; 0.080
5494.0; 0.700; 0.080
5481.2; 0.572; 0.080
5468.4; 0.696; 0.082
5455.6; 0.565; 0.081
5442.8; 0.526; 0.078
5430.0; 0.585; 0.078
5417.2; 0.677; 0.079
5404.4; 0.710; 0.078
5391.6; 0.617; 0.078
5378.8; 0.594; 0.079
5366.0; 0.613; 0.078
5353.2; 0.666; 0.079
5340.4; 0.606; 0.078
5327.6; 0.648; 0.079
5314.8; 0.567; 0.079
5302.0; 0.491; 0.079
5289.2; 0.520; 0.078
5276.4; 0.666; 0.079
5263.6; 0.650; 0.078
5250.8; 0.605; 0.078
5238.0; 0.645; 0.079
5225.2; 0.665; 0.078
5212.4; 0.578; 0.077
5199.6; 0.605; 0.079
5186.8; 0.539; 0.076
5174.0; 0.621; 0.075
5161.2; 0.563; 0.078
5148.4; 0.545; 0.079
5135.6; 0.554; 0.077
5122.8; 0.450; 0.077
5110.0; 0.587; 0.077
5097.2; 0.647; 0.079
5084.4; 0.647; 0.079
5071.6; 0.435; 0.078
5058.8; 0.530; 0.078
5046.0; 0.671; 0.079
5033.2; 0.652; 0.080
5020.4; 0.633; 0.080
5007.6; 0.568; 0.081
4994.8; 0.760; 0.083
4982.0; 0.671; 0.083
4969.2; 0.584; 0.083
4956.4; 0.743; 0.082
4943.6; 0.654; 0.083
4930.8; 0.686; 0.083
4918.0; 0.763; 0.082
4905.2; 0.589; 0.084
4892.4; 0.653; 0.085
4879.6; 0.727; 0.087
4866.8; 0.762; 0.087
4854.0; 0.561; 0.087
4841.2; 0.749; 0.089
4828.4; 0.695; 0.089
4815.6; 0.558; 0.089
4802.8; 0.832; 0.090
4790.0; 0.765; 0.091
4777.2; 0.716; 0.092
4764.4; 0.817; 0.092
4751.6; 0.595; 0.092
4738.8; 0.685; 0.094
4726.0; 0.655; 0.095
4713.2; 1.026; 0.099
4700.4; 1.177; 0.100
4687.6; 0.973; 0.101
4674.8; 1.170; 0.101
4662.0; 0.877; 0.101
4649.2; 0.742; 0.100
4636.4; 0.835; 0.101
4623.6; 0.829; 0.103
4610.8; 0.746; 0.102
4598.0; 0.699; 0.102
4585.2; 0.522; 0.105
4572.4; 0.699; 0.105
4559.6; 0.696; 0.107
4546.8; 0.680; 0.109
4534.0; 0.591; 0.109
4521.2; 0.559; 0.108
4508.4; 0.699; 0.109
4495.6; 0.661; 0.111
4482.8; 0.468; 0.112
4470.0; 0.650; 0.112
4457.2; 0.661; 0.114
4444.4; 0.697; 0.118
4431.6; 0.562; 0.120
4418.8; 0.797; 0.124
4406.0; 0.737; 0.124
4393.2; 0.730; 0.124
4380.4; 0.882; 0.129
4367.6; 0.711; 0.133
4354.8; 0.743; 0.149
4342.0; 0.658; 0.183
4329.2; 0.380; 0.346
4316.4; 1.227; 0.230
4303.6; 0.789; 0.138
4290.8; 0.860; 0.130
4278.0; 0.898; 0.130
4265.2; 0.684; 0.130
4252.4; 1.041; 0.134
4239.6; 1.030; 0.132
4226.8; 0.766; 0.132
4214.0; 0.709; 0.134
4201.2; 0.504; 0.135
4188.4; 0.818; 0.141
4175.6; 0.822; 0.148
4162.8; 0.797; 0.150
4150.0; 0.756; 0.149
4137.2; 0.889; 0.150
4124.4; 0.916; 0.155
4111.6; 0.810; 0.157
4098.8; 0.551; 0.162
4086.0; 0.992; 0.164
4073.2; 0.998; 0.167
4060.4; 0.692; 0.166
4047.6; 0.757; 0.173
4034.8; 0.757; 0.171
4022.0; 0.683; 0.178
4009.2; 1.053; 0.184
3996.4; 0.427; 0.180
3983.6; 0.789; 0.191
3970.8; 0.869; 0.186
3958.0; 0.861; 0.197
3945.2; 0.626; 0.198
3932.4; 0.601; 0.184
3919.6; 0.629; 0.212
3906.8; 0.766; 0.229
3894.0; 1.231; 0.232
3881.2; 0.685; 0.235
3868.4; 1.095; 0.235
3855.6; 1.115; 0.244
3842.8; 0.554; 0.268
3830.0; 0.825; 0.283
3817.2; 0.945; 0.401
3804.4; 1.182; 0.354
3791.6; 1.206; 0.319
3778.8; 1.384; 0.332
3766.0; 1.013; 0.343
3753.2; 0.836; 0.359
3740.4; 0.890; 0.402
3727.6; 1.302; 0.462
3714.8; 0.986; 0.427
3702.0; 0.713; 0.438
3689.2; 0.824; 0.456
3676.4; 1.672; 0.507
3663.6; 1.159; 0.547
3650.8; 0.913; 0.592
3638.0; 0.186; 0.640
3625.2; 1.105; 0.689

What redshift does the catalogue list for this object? 0.676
